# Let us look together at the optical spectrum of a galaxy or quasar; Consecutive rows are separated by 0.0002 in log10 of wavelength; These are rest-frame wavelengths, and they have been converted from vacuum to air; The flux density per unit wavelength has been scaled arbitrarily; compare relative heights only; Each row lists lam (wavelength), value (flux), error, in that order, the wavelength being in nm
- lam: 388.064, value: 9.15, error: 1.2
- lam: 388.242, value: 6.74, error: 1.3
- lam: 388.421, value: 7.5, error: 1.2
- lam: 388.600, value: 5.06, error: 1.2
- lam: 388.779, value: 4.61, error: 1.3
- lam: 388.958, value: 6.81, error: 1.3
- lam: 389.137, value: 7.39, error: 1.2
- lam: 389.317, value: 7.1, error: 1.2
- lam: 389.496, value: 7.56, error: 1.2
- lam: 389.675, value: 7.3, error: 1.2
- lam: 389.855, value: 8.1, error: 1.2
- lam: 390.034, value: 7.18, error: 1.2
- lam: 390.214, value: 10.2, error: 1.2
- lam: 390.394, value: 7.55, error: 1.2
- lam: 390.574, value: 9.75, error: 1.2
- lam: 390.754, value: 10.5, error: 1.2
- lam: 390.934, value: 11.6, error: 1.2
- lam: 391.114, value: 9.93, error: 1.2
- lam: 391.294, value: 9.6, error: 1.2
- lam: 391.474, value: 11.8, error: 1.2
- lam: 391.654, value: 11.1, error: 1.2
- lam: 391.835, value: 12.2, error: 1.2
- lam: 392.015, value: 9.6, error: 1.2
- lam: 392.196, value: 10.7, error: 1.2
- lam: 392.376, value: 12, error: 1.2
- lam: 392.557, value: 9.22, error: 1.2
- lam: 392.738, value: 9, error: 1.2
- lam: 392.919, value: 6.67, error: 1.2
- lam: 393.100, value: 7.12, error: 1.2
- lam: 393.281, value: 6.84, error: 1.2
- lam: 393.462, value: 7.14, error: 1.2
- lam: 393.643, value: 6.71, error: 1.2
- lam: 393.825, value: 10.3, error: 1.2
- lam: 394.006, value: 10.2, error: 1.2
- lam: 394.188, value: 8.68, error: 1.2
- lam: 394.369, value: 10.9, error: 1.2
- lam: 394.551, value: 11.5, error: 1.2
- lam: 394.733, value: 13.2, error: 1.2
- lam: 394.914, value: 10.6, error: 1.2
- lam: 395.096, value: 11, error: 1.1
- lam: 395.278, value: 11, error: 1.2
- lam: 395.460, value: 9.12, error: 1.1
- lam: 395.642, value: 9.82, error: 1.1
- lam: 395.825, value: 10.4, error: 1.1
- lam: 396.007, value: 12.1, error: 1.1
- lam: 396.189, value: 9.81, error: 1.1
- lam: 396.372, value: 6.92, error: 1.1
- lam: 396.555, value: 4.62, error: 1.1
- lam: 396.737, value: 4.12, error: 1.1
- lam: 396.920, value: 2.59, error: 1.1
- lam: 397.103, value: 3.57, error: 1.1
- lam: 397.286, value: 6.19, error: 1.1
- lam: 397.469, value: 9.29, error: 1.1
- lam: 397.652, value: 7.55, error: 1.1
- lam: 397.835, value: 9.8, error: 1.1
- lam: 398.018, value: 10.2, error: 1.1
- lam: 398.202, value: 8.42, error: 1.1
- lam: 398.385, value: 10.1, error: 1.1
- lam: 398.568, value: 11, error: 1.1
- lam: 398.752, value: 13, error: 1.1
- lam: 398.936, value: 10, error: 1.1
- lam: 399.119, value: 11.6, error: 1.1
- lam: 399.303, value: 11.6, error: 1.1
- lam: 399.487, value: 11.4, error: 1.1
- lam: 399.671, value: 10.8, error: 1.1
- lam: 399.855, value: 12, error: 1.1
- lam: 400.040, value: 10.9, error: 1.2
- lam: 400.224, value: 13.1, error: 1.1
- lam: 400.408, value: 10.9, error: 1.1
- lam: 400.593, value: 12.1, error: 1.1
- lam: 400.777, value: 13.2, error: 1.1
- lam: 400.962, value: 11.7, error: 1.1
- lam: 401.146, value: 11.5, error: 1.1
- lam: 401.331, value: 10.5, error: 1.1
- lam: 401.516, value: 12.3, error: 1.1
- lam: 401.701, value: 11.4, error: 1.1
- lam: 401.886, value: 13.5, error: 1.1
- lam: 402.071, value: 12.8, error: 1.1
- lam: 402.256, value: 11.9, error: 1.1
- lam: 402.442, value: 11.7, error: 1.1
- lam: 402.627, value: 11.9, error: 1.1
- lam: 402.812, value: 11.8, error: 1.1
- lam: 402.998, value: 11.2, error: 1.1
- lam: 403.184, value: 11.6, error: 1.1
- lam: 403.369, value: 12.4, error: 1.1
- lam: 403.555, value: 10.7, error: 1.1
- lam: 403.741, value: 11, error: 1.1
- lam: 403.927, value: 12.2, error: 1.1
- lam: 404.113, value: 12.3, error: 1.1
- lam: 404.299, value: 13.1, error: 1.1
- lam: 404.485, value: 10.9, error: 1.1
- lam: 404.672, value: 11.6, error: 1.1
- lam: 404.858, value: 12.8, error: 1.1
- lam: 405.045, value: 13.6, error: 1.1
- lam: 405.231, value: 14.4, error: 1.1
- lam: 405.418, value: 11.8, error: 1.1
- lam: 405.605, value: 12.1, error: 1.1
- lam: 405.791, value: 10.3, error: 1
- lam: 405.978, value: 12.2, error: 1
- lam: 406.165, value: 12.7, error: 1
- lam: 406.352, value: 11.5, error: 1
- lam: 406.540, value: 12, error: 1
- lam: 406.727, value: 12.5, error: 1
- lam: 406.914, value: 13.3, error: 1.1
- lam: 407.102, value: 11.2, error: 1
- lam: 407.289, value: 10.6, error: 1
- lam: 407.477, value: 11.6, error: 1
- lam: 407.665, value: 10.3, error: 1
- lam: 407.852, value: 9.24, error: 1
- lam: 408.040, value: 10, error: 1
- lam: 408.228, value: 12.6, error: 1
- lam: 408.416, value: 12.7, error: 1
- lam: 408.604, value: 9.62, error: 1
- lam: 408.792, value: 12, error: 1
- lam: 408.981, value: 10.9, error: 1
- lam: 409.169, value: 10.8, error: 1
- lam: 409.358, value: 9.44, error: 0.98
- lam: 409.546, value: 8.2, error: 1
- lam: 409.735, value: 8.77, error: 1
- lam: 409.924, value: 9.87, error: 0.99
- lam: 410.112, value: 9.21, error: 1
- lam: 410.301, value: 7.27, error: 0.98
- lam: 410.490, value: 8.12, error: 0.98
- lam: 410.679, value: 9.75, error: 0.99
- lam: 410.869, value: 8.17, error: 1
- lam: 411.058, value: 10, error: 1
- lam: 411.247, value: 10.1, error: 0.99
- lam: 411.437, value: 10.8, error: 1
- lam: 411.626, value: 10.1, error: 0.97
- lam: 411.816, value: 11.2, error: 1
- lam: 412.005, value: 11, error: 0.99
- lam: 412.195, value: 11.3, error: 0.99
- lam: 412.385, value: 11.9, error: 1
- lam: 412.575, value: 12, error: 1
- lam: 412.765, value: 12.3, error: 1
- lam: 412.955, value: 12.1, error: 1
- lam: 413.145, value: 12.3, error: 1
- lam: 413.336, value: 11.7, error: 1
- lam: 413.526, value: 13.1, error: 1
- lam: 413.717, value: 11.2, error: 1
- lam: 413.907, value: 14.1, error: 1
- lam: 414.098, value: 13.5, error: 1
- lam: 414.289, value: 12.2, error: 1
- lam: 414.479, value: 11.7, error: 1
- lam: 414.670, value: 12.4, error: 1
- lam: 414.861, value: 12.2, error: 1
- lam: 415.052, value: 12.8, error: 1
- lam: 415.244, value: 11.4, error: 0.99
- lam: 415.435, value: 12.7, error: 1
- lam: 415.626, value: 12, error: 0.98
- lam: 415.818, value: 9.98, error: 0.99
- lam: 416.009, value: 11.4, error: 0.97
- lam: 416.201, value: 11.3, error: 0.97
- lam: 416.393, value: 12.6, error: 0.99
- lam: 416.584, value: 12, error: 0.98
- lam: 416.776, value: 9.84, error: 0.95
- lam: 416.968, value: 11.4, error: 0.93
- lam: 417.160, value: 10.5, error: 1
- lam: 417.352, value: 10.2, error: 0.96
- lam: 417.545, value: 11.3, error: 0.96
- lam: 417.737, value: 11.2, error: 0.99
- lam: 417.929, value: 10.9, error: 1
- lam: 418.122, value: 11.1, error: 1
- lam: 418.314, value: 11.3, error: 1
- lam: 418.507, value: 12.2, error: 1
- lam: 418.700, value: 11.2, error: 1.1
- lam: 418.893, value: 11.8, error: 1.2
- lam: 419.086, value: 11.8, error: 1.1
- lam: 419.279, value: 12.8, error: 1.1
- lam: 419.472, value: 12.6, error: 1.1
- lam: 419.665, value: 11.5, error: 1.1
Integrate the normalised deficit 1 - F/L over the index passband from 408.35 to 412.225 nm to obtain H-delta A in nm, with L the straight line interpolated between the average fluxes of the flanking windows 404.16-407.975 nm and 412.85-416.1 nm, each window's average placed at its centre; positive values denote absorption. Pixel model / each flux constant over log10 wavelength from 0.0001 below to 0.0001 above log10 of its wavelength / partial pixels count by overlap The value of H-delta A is 0.68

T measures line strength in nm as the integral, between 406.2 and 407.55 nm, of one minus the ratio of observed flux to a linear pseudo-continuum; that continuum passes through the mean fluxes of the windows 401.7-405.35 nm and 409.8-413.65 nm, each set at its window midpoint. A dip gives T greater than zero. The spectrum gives -0.04 nm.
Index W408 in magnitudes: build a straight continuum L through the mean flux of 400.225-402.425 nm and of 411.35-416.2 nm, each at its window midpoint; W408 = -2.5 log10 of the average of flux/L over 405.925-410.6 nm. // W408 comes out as 0.13 mag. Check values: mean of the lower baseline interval 12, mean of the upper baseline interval 11.9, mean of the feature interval 10.6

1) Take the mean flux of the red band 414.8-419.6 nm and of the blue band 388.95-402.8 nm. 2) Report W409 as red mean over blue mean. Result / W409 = 1.17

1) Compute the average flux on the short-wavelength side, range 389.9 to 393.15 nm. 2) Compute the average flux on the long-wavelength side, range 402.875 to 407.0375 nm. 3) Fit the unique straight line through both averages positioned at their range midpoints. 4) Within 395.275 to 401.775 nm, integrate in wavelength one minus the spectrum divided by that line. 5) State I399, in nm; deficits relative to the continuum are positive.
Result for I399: 0.70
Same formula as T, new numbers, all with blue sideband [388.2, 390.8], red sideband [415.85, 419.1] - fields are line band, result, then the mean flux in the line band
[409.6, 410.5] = 0.14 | 8.68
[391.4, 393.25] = -0.45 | 9.82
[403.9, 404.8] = -0.24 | 12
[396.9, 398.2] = 0.19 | 7.37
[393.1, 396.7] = -0.50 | 9.38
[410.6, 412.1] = 0.04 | 10.1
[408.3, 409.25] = -0.11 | 11.2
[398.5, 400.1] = -0.46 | 11.4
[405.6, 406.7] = -0.23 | 11.8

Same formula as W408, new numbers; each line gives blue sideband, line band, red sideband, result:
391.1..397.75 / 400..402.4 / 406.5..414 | -0.22 mag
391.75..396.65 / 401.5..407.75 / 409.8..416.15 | -0.15 mag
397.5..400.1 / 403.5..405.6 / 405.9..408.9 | -0.10 mag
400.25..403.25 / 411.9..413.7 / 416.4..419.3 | -0.04 mag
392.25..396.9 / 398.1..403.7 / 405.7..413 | -0.18 mag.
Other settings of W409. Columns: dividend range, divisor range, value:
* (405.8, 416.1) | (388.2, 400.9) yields 1.20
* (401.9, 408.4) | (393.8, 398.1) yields 1.34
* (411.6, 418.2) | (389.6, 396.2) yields 1.20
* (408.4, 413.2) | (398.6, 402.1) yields 0.88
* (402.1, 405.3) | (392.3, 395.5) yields 1.27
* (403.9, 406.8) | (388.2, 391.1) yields 1.55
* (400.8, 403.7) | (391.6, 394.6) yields 1.26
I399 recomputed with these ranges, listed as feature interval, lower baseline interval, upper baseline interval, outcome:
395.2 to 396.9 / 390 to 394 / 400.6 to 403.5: 0.332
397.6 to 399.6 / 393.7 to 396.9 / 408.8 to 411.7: -0.213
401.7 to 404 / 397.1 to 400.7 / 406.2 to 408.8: -0.222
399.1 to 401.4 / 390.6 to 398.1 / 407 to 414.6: -0.447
